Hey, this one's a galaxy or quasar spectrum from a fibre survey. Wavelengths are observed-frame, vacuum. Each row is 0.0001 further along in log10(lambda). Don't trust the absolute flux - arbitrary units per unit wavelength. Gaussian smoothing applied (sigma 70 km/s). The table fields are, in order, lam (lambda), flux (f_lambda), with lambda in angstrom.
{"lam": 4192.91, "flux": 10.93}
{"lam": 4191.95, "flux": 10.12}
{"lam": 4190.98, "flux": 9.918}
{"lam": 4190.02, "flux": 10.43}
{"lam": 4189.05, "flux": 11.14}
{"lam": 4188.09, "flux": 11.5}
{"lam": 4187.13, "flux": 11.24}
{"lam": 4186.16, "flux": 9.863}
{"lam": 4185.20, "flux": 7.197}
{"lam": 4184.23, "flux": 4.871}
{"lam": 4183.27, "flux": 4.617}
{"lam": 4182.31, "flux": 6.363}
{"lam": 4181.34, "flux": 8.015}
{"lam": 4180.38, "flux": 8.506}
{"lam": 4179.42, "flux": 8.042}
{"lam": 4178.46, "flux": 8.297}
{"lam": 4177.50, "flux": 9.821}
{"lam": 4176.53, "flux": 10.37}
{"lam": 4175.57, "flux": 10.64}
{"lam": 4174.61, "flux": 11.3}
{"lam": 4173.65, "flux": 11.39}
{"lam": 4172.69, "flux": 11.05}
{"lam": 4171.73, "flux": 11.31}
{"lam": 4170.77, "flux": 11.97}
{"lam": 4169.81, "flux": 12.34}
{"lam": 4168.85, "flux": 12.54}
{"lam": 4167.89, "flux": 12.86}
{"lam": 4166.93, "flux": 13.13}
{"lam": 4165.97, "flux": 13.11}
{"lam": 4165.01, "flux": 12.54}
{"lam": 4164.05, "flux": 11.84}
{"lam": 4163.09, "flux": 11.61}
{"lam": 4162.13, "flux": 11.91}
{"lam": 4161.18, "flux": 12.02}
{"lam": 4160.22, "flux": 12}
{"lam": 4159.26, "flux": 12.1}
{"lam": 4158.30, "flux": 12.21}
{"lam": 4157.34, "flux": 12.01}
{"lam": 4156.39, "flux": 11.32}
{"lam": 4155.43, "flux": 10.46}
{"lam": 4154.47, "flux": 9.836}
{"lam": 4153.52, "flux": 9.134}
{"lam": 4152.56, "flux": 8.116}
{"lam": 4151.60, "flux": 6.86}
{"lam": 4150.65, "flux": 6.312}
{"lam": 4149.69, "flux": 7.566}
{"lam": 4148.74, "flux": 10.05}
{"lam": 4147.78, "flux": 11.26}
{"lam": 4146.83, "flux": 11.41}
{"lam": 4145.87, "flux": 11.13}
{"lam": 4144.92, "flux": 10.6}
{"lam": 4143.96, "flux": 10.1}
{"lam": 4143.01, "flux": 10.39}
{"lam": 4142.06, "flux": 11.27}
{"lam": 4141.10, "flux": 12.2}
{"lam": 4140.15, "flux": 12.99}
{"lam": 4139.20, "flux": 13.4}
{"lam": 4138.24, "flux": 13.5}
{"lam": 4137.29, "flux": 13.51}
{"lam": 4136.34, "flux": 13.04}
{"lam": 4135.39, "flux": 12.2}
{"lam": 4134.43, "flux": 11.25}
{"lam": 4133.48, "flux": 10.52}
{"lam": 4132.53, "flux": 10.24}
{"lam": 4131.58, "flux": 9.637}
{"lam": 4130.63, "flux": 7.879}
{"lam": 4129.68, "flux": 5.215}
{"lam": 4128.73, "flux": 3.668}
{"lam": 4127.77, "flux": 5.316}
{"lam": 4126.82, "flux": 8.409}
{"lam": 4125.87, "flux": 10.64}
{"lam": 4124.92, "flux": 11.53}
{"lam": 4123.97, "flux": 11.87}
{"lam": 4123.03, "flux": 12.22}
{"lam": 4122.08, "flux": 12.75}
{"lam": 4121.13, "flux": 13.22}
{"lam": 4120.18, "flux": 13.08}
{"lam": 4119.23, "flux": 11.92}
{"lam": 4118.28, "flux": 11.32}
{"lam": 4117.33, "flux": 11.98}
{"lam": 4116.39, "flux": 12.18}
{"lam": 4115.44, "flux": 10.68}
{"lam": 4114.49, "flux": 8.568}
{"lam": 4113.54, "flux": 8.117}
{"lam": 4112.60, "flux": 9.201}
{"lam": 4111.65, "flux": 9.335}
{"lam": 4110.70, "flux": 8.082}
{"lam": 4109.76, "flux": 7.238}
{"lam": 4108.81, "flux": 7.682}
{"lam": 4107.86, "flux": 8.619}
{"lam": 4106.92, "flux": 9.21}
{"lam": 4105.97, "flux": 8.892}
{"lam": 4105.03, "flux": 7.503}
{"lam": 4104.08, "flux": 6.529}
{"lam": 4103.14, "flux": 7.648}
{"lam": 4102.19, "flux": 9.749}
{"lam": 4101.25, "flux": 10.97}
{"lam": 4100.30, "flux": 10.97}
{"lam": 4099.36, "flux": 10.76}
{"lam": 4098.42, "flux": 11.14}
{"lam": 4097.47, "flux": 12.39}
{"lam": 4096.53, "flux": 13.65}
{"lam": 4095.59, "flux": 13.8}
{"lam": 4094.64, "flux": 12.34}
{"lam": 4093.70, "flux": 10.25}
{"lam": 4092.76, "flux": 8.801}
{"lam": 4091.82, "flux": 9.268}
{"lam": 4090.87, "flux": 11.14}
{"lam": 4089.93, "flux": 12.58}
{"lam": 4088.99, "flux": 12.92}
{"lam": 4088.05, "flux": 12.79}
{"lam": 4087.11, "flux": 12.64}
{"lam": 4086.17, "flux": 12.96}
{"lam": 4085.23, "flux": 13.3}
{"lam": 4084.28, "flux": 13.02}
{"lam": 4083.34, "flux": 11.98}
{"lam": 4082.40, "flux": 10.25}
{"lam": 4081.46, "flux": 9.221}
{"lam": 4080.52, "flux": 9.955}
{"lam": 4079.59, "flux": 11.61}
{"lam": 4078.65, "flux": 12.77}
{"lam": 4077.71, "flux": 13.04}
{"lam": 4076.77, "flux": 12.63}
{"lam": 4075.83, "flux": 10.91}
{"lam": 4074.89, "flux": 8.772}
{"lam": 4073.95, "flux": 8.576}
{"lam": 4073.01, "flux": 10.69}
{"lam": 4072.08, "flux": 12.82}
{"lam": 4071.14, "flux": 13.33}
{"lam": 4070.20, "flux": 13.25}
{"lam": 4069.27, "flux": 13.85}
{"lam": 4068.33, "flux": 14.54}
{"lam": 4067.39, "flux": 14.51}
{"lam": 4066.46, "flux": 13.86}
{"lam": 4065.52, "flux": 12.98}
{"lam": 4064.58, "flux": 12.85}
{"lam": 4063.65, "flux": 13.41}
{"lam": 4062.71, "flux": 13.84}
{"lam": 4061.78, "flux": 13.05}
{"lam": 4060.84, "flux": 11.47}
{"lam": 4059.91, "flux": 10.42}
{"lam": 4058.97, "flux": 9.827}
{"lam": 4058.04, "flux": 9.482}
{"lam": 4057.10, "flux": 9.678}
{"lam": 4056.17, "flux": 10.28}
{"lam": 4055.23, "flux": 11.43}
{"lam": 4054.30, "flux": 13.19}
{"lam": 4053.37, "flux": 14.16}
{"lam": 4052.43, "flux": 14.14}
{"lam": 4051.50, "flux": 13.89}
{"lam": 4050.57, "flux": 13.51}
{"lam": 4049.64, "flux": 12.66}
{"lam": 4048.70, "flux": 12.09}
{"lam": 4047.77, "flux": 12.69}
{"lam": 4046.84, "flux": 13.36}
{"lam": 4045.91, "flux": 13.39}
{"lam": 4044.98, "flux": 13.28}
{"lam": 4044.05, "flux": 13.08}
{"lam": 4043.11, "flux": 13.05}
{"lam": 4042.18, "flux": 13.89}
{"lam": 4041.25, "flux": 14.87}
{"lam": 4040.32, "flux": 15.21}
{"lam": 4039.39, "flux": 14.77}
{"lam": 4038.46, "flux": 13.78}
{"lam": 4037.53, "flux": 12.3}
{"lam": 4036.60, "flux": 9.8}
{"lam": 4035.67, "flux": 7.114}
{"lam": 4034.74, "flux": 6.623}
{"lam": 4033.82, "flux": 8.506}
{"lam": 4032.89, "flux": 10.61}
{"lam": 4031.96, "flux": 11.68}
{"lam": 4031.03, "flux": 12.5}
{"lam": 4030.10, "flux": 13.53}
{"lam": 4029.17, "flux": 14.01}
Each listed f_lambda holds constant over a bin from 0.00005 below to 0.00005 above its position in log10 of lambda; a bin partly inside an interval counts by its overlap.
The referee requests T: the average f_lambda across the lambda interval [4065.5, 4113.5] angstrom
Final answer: 11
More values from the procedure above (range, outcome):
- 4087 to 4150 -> 10.5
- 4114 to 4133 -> 10.1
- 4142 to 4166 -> 10.6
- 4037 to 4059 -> 12.9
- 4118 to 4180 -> 10.8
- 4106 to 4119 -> 9.43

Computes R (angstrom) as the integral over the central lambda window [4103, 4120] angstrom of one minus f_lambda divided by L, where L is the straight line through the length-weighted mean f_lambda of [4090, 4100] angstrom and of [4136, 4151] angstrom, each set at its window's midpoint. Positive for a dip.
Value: 3.1 angstrom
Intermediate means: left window 11.4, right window 11.2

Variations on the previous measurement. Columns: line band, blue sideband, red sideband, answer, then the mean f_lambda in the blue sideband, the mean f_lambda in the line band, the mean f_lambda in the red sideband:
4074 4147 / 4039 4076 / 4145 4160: 3.1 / 12.6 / 10.7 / 10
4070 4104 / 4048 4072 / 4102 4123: -0.8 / 12.6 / 11.4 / 9.76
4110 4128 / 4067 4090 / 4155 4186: 1.3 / 12.1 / 10.6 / 10.5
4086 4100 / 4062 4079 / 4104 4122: -0.9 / 12.6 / 11.8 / 9.79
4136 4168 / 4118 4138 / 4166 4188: -3.2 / 10.5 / 11.2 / 9.9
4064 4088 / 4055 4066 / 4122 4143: -1.8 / 11.6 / 12.2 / 10.6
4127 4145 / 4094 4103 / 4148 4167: 1.1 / 11.6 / 10.3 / 10.7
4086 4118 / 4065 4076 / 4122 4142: 3.3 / 12.4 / 10.3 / 10.5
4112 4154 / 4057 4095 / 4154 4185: 2.7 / 11.9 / 10.4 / 10.6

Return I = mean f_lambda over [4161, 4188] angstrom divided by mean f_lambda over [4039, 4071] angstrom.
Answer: 0.80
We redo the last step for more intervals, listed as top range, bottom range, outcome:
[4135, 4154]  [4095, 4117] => 1.11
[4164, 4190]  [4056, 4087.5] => 0.85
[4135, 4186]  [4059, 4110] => 0.93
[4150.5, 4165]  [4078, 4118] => 1.01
